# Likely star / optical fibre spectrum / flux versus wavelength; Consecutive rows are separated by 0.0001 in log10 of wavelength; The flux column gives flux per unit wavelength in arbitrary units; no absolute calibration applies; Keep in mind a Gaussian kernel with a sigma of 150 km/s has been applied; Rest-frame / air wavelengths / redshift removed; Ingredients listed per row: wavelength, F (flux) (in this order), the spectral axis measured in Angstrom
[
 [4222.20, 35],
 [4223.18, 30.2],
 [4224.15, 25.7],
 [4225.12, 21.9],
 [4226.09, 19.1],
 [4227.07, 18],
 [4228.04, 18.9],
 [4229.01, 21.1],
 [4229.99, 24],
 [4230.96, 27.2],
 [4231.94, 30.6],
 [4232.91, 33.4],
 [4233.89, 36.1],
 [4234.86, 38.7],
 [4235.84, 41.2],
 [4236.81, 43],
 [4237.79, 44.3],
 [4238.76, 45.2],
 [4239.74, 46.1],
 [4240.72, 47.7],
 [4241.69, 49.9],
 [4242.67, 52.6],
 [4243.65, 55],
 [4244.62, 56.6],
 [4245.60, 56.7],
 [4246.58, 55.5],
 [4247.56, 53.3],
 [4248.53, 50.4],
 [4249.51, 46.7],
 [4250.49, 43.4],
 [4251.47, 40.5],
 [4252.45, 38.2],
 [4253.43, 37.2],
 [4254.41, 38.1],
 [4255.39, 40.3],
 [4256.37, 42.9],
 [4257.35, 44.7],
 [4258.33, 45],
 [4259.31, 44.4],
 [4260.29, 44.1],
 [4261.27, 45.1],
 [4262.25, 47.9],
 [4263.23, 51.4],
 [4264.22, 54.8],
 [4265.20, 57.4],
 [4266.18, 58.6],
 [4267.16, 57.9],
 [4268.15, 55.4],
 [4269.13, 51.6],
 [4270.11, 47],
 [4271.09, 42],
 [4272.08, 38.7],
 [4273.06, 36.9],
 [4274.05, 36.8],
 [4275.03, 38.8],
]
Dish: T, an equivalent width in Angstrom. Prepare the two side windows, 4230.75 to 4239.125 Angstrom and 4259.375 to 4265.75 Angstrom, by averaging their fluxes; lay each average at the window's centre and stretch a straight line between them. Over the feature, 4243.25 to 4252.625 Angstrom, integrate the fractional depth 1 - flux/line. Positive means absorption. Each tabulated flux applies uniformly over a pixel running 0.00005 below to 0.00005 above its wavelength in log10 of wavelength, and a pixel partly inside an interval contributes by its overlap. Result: -1.4 Angstrom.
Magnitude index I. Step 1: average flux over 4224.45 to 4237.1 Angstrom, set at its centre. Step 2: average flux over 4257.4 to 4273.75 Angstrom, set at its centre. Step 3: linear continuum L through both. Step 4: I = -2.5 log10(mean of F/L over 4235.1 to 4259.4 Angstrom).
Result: -0.23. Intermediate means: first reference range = 28.5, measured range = 46.3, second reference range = 48.4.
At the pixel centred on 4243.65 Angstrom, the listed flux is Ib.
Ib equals 55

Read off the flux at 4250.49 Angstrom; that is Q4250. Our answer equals 43.4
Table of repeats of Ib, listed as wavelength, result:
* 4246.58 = 55.5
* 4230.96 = 27.2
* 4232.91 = 33.4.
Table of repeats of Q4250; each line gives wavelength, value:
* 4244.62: 56.6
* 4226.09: 19.1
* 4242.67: 52.6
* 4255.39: 40.3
